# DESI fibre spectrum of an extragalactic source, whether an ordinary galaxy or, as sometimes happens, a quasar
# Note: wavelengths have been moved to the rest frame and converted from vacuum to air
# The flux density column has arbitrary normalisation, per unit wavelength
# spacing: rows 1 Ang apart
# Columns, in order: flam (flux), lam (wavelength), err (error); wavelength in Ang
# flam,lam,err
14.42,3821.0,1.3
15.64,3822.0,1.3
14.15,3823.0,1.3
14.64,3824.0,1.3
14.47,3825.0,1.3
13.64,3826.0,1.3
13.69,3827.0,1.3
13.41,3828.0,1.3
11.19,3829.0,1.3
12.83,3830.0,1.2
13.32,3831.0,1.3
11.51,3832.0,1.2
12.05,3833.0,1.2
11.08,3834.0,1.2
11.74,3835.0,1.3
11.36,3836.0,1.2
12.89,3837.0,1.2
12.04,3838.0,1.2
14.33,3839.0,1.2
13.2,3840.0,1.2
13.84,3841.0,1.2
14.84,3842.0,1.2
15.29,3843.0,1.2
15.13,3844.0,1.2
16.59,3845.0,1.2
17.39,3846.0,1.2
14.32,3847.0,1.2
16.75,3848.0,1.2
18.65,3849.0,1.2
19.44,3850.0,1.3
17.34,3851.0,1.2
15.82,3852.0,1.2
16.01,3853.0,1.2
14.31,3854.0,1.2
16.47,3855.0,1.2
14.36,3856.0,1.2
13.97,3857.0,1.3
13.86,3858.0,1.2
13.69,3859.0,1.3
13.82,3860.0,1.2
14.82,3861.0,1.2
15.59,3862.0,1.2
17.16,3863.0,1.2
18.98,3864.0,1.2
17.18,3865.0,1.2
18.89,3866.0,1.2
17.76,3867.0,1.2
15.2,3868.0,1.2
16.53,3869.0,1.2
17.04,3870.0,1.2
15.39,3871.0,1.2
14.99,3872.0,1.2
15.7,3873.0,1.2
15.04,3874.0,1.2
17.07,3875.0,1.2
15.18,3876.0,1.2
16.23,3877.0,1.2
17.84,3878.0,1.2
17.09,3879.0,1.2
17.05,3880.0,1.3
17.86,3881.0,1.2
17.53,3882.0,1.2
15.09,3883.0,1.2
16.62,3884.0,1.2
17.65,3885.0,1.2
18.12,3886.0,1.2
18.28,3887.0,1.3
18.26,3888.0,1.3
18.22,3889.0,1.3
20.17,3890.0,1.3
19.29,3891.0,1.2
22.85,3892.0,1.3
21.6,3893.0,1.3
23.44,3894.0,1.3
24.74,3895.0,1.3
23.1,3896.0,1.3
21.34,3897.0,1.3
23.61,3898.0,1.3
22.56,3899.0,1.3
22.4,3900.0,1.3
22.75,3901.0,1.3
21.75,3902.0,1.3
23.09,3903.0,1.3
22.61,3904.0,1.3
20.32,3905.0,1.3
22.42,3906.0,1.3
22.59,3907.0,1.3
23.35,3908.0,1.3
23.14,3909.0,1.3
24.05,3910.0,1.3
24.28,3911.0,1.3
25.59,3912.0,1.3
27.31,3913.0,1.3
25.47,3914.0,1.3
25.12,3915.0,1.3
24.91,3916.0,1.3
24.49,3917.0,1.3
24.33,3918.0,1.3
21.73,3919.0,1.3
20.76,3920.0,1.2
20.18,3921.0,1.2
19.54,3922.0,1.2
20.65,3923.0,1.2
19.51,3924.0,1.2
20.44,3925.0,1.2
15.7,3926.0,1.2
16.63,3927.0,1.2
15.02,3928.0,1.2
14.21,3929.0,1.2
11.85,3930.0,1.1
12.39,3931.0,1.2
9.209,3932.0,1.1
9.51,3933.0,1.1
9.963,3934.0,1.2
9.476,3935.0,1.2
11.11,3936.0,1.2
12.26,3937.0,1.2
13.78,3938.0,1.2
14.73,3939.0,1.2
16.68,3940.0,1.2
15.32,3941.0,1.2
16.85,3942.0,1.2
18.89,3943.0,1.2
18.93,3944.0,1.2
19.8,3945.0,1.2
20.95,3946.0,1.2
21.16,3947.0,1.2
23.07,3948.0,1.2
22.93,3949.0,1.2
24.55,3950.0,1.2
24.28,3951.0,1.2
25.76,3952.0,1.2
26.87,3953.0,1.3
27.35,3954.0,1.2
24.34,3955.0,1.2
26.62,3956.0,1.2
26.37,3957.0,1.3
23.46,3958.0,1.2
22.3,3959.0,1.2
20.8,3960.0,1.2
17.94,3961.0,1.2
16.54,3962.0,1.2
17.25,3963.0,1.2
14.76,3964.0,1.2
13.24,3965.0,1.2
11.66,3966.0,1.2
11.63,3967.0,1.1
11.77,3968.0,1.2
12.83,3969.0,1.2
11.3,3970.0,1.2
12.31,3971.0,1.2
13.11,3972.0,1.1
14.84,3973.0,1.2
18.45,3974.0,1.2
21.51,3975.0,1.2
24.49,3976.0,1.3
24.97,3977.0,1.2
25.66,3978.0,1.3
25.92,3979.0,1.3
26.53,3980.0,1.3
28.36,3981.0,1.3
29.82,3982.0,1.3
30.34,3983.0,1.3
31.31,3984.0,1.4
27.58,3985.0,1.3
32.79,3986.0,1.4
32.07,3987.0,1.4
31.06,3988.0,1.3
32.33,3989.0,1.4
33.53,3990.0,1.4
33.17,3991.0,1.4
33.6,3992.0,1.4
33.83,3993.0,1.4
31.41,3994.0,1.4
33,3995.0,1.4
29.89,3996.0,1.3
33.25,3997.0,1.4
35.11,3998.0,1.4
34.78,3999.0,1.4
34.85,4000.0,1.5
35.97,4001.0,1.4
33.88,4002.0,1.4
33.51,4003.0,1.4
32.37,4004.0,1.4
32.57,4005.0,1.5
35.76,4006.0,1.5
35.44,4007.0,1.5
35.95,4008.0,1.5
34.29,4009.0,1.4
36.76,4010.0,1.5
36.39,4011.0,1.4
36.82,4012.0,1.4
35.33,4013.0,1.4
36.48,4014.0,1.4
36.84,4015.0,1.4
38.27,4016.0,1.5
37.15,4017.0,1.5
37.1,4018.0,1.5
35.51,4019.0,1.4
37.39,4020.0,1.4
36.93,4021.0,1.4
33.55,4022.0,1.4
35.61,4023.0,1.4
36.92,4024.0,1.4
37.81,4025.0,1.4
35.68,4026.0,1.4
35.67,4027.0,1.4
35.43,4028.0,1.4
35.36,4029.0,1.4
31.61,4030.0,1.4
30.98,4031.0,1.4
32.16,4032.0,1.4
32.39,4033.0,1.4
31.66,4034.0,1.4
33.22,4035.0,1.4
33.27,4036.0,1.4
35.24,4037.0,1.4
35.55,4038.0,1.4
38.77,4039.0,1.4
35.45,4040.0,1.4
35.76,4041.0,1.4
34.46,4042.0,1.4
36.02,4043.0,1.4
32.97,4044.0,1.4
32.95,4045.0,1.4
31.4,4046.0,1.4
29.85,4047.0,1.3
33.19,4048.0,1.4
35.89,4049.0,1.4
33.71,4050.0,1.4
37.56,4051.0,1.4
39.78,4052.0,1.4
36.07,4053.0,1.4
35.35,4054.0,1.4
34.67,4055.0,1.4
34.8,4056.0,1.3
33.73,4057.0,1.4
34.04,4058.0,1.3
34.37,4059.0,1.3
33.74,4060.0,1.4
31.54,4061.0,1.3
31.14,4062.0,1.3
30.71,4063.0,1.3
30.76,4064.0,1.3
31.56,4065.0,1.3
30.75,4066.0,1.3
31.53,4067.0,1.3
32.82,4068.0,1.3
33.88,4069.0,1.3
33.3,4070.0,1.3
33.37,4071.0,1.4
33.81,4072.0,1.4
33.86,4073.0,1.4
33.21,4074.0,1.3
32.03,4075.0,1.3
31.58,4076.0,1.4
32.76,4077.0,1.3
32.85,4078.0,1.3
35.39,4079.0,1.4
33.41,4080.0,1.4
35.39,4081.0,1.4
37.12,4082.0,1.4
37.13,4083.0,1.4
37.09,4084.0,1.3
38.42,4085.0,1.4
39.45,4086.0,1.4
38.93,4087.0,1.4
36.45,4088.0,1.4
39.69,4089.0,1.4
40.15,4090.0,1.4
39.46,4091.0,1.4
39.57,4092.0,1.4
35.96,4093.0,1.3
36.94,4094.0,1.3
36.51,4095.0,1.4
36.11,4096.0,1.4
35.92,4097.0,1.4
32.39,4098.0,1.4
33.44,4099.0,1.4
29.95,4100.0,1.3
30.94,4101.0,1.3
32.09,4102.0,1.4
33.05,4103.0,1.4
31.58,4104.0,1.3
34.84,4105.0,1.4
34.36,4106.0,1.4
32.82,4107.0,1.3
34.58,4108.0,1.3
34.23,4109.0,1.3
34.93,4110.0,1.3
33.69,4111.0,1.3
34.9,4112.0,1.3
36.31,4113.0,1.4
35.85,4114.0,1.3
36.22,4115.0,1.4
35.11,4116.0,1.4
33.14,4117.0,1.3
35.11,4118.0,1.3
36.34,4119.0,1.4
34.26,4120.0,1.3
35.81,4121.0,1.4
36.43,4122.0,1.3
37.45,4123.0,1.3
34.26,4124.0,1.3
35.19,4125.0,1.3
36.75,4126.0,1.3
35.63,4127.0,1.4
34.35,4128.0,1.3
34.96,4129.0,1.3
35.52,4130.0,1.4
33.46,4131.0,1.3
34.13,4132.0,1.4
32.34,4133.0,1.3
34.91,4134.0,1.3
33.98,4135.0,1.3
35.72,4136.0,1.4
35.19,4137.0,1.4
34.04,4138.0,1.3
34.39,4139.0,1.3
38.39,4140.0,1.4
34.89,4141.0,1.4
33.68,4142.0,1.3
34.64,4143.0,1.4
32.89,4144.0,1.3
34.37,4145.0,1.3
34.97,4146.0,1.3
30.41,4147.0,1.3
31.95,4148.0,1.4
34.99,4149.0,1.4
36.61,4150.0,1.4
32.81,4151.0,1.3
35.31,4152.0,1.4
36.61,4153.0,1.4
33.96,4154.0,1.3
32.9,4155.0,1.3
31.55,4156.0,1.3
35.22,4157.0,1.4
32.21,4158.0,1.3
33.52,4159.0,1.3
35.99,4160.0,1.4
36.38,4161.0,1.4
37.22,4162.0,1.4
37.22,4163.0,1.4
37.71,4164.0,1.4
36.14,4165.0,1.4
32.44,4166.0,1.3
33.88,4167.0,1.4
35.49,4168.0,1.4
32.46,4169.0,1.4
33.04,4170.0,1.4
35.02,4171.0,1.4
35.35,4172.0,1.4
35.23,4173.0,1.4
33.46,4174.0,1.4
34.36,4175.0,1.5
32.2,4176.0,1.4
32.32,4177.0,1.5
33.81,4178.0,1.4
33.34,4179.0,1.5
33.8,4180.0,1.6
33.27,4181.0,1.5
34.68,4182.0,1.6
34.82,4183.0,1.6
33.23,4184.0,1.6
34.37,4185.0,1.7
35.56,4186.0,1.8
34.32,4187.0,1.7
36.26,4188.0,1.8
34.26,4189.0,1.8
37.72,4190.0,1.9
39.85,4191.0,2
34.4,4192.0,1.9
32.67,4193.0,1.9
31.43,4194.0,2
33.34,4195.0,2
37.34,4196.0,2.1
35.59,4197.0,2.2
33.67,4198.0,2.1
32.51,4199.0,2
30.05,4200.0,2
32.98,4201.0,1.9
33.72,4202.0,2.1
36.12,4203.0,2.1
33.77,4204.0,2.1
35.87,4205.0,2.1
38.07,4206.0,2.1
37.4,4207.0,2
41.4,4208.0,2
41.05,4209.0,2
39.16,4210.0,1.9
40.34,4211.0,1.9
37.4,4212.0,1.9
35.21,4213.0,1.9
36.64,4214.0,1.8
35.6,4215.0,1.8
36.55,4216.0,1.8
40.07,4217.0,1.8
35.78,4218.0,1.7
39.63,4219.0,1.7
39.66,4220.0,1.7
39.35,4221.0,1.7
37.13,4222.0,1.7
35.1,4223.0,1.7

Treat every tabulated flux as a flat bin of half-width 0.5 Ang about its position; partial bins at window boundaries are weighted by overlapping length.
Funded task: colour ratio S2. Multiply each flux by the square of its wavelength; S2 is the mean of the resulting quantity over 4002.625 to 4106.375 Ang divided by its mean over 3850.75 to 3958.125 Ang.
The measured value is 1.97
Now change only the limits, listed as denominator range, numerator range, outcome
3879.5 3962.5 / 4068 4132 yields 1.91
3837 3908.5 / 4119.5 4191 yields 2.24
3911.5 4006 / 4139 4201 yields 1.68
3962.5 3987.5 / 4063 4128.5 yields 1.76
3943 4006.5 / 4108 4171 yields 1.49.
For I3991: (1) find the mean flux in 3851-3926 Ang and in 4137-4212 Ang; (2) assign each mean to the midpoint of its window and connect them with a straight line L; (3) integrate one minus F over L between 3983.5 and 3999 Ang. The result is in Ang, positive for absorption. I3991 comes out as -4.6 Ang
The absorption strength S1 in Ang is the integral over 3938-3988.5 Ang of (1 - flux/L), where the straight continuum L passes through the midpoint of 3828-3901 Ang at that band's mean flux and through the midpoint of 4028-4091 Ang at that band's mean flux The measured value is 8.4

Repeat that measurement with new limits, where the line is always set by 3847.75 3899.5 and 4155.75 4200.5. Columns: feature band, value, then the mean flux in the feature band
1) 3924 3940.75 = 5.87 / 13.5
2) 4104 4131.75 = -3.46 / 35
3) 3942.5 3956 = -0.81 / 23.1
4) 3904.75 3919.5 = -3.18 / 24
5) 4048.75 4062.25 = -3.49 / 34.8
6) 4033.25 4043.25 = -3.05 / 34.8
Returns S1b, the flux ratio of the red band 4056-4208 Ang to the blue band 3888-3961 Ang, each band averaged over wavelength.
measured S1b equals 1.69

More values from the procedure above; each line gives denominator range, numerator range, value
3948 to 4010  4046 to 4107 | 1.32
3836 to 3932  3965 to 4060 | 1.72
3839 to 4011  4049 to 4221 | 1.65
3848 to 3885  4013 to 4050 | 2.14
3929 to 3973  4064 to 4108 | 2.00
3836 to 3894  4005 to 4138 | 2.12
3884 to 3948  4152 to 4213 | 1.79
